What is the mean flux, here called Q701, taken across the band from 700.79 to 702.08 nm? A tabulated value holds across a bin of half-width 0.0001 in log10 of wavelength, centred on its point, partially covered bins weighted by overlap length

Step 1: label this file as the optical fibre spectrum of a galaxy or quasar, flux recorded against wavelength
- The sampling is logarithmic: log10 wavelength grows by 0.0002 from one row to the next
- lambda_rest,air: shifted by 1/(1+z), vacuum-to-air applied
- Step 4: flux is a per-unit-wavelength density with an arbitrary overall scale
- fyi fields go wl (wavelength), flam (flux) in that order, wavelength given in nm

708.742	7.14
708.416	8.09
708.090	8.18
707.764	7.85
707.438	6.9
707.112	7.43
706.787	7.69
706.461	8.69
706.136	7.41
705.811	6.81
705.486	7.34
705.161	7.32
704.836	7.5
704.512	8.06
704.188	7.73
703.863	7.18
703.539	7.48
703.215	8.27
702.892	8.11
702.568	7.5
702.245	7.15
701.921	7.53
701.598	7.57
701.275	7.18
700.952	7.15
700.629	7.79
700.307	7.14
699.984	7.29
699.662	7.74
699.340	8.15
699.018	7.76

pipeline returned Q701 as 7.36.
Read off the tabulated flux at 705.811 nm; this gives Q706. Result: 6.81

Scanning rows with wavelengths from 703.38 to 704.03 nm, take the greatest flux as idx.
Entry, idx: 7.48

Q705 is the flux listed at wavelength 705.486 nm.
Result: 7.34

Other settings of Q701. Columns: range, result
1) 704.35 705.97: 7.41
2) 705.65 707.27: 7.61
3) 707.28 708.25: 7.64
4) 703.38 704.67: 7.61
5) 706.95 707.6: 7.16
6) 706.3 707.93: 7.71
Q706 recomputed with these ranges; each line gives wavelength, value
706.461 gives 8.69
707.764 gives 7.85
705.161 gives 7.32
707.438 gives 6.9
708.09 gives 8.18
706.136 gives 7.41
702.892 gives 8.11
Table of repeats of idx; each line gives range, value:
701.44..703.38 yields 8.27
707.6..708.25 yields 8.18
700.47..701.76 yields 7.79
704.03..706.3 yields 8.06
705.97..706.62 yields 8.69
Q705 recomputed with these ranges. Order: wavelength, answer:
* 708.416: 8.09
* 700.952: 7.15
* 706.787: 7.69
